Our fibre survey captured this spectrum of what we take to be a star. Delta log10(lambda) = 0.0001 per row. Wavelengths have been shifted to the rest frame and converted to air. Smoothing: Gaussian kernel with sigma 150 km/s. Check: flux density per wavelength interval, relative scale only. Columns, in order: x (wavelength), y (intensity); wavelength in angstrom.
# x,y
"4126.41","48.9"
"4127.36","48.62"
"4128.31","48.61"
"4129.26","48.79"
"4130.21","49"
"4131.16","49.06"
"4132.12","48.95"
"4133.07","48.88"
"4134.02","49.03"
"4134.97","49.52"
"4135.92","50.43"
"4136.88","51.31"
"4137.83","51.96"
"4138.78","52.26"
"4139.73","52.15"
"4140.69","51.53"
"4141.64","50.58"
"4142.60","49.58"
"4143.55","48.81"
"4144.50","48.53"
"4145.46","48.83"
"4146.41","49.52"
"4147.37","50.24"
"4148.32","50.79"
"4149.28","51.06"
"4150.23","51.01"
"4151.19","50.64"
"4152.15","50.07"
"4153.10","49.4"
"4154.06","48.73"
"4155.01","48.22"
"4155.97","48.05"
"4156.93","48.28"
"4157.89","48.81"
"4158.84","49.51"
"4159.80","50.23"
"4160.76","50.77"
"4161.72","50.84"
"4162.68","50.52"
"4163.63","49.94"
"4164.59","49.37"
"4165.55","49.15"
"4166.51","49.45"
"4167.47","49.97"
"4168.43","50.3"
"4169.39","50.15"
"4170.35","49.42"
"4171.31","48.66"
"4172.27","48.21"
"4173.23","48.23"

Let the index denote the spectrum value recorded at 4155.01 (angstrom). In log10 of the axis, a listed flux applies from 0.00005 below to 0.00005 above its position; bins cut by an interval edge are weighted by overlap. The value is 48.22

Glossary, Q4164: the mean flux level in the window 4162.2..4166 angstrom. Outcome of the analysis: 49.8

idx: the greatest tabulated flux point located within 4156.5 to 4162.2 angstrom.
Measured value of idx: 50.84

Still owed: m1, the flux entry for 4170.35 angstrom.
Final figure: 49.42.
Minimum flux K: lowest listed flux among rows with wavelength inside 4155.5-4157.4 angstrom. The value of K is 48.05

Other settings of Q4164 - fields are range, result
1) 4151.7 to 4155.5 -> 49.2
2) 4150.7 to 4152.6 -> 50.1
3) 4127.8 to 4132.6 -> 48.8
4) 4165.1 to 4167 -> 49.3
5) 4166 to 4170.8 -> 49.8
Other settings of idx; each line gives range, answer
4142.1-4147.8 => 50.24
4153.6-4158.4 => 48.81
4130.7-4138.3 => 51.96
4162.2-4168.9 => 50.52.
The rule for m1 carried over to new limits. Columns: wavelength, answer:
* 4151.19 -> 50.64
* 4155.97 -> 48.05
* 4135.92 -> 50.43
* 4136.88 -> 51.31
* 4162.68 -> 50.52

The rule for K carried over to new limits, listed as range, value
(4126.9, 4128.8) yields 48.61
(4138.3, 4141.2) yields 51.53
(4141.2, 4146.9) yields 48.53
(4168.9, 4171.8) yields 48.66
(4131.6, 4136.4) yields 48.88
